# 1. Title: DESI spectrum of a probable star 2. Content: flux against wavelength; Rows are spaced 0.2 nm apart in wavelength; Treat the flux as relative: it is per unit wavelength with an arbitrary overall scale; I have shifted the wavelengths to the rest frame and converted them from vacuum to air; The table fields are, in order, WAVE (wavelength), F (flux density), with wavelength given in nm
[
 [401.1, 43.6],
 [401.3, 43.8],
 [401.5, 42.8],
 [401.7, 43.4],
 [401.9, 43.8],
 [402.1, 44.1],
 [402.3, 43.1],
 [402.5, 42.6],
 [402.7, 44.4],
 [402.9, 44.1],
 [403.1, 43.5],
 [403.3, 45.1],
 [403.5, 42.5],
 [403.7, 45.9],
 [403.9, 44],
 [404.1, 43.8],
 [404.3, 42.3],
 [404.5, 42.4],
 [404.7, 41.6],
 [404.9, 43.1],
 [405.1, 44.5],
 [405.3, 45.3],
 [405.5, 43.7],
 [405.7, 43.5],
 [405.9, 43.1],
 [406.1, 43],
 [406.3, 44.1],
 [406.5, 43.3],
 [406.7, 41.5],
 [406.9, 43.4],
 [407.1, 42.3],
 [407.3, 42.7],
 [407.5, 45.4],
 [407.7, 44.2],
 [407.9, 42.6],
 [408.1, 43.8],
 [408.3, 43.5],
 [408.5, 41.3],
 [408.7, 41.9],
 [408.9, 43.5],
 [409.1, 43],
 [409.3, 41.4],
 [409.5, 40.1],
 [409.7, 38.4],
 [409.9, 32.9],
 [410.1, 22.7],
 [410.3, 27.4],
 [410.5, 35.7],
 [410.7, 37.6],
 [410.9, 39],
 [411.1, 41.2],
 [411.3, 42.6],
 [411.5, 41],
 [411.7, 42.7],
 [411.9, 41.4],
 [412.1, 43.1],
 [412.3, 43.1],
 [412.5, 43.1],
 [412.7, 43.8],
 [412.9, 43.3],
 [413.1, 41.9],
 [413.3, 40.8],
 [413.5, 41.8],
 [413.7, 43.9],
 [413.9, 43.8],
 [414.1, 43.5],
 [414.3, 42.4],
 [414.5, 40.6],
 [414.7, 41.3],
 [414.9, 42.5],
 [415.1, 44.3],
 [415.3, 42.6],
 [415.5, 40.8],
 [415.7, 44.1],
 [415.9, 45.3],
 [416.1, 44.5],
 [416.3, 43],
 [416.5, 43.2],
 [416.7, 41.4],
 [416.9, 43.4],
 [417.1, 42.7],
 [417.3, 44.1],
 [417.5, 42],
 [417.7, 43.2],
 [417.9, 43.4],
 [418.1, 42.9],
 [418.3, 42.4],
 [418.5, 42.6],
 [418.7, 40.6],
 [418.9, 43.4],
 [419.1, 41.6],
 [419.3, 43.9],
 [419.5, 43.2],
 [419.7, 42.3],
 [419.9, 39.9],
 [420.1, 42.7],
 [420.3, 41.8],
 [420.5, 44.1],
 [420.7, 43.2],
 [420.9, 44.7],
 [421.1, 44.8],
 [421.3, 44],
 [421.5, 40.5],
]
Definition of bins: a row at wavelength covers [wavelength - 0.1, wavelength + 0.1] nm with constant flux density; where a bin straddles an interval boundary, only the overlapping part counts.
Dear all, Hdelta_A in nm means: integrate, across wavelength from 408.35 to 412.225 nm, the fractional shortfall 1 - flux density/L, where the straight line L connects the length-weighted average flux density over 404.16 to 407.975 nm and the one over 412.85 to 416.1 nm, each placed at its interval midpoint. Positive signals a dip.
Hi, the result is 0.37 nm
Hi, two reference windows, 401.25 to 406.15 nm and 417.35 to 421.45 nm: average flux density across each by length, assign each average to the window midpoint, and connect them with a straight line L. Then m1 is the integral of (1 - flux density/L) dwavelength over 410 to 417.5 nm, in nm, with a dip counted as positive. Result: 0.30 nm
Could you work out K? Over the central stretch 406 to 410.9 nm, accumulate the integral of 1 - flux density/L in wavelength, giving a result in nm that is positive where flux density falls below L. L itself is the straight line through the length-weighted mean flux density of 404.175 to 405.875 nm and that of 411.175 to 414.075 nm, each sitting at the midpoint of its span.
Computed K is 0.32 nm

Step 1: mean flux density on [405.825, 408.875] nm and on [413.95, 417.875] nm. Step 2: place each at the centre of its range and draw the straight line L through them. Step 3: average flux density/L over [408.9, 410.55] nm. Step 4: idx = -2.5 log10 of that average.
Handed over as 0.20 mag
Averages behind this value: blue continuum 43.1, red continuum 42.9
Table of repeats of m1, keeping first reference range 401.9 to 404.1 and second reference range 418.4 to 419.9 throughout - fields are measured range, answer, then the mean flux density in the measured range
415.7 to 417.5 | -0.03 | 43.4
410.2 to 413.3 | 0.19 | 40.5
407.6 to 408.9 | 0.01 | 42.9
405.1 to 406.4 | -0.01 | 43.8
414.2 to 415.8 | 0.02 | 42.3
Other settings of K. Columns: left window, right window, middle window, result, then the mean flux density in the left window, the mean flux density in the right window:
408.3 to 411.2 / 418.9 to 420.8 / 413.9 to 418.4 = -0.23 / 37.8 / 42.6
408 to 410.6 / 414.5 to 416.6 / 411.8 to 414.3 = -0.10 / 38.1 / 43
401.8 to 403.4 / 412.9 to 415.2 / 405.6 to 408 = 0.00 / 43.8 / 42.5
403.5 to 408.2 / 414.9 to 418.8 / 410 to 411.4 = 0.26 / 43.4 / 43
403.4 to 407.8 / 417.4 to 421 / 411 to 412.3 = 0.03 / 43.4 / 42.7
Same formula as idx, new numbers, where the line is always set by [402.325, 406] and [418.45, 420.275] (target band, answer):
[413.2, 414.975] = 0.01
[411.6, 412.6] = 0.01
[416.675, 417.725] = -0.01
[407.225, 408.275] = -0.01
